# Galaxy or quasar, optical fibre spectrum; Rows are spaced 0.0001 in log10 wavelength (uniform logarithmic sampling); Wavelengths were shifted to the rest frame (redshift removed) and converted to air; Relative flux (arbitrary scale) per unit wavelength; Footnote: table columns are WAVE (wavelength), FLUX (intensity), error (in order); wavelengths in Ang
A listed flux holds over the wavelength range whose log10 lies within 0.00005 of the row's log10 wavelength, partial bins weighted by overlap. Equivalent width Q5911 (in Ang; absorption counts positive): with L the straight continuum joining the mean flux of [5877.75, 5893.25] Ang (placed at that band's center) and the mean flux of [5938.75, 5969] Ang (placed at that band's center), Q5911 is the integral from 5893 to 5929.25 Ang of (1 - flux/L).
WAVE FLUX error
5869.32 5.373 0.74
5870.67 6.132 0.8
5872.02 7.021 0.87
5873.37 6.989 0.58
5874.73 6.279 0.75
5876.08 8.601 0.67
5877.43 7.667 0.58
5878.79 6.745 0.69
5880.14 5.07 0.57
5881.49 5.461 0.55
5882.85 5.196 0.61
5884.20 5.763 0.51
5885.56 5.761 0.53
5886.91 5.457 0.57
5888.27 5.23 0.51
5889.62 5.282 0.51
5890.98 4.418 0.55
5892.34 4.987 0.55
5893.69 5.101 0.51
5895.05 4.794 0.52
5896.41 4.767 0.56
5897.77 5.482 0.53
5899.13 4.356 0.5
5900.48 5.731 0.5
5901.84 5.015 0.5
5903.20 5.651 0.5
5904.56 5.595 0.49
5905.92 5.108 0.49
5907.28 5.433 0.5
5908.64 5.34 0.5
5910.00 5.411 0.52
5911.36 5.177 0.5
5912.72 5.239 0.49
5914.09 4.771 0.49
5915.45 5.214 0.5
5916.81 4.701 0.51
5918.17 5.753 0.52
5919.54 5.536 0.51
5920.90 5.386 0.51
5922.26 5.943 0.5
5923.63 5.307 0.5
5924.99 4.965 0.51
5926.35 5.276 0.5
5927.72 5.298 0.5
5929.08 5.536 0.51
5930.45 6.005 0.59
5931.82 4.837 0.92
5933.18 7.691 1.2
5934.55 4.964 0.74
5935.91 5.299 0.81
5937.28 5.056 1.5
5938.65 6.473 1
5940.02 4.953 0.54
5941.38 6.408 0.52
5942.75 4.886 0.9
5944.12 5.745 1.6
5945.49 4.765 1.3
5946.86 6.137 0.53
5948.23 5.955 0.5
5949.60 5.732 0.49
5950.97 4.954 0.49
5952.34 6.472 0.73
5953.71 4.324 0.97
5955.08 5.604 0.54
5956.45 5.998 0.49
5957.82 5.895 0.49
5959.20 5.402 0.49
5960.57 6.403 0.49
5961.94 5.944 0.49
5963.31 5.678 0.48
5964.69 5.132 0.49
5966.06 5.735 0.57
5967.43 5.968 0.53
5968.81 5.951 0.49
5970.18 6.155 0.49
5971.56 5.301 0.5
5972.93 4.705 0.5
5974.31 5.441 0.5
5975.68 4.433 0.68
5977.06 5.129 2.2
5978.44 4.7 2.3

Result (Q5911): 1.8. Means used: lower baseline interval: 5.45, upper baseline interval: 5.65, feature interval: 5.25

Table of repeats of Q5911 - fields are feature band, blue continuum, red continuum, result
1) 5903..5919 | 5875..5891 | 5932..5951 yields 1.5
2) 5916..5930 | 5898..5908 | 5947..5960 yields 0.1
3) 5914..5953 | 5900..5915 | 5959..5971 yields 0.1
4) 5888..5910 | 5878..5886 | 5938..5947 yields 2.0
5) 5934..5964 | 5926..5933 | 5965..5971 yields 0.7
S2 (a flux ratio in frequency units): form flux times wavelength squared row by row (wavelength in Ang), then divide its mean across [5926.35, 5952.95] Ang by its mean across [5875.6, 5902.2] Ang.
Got 1.0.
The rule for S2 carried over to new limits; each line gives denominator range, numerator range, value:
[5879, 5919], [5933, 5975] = 1.09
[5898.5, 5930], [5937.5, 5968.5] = 1.08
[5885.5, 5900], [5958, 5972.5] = 1.17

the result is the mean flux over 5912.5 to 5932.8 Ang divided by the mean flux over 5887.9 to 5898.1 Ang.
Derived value 1.07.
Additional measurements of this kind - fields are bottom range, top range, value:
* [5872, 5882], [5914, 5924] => 0.80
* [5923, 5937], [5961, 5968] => 1.04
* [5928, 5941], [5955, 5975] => 1.01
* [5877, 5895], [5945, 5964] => 1.03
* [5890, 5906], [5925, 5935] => 1.11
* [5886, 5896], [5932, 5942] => 1.15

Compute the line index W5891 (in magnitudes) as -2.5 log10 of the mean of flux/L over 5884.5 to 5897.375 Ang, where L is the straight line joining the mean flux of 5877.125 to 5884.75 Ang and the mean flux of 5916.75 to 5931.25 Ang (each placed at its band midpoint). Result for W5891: 0.14 mag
